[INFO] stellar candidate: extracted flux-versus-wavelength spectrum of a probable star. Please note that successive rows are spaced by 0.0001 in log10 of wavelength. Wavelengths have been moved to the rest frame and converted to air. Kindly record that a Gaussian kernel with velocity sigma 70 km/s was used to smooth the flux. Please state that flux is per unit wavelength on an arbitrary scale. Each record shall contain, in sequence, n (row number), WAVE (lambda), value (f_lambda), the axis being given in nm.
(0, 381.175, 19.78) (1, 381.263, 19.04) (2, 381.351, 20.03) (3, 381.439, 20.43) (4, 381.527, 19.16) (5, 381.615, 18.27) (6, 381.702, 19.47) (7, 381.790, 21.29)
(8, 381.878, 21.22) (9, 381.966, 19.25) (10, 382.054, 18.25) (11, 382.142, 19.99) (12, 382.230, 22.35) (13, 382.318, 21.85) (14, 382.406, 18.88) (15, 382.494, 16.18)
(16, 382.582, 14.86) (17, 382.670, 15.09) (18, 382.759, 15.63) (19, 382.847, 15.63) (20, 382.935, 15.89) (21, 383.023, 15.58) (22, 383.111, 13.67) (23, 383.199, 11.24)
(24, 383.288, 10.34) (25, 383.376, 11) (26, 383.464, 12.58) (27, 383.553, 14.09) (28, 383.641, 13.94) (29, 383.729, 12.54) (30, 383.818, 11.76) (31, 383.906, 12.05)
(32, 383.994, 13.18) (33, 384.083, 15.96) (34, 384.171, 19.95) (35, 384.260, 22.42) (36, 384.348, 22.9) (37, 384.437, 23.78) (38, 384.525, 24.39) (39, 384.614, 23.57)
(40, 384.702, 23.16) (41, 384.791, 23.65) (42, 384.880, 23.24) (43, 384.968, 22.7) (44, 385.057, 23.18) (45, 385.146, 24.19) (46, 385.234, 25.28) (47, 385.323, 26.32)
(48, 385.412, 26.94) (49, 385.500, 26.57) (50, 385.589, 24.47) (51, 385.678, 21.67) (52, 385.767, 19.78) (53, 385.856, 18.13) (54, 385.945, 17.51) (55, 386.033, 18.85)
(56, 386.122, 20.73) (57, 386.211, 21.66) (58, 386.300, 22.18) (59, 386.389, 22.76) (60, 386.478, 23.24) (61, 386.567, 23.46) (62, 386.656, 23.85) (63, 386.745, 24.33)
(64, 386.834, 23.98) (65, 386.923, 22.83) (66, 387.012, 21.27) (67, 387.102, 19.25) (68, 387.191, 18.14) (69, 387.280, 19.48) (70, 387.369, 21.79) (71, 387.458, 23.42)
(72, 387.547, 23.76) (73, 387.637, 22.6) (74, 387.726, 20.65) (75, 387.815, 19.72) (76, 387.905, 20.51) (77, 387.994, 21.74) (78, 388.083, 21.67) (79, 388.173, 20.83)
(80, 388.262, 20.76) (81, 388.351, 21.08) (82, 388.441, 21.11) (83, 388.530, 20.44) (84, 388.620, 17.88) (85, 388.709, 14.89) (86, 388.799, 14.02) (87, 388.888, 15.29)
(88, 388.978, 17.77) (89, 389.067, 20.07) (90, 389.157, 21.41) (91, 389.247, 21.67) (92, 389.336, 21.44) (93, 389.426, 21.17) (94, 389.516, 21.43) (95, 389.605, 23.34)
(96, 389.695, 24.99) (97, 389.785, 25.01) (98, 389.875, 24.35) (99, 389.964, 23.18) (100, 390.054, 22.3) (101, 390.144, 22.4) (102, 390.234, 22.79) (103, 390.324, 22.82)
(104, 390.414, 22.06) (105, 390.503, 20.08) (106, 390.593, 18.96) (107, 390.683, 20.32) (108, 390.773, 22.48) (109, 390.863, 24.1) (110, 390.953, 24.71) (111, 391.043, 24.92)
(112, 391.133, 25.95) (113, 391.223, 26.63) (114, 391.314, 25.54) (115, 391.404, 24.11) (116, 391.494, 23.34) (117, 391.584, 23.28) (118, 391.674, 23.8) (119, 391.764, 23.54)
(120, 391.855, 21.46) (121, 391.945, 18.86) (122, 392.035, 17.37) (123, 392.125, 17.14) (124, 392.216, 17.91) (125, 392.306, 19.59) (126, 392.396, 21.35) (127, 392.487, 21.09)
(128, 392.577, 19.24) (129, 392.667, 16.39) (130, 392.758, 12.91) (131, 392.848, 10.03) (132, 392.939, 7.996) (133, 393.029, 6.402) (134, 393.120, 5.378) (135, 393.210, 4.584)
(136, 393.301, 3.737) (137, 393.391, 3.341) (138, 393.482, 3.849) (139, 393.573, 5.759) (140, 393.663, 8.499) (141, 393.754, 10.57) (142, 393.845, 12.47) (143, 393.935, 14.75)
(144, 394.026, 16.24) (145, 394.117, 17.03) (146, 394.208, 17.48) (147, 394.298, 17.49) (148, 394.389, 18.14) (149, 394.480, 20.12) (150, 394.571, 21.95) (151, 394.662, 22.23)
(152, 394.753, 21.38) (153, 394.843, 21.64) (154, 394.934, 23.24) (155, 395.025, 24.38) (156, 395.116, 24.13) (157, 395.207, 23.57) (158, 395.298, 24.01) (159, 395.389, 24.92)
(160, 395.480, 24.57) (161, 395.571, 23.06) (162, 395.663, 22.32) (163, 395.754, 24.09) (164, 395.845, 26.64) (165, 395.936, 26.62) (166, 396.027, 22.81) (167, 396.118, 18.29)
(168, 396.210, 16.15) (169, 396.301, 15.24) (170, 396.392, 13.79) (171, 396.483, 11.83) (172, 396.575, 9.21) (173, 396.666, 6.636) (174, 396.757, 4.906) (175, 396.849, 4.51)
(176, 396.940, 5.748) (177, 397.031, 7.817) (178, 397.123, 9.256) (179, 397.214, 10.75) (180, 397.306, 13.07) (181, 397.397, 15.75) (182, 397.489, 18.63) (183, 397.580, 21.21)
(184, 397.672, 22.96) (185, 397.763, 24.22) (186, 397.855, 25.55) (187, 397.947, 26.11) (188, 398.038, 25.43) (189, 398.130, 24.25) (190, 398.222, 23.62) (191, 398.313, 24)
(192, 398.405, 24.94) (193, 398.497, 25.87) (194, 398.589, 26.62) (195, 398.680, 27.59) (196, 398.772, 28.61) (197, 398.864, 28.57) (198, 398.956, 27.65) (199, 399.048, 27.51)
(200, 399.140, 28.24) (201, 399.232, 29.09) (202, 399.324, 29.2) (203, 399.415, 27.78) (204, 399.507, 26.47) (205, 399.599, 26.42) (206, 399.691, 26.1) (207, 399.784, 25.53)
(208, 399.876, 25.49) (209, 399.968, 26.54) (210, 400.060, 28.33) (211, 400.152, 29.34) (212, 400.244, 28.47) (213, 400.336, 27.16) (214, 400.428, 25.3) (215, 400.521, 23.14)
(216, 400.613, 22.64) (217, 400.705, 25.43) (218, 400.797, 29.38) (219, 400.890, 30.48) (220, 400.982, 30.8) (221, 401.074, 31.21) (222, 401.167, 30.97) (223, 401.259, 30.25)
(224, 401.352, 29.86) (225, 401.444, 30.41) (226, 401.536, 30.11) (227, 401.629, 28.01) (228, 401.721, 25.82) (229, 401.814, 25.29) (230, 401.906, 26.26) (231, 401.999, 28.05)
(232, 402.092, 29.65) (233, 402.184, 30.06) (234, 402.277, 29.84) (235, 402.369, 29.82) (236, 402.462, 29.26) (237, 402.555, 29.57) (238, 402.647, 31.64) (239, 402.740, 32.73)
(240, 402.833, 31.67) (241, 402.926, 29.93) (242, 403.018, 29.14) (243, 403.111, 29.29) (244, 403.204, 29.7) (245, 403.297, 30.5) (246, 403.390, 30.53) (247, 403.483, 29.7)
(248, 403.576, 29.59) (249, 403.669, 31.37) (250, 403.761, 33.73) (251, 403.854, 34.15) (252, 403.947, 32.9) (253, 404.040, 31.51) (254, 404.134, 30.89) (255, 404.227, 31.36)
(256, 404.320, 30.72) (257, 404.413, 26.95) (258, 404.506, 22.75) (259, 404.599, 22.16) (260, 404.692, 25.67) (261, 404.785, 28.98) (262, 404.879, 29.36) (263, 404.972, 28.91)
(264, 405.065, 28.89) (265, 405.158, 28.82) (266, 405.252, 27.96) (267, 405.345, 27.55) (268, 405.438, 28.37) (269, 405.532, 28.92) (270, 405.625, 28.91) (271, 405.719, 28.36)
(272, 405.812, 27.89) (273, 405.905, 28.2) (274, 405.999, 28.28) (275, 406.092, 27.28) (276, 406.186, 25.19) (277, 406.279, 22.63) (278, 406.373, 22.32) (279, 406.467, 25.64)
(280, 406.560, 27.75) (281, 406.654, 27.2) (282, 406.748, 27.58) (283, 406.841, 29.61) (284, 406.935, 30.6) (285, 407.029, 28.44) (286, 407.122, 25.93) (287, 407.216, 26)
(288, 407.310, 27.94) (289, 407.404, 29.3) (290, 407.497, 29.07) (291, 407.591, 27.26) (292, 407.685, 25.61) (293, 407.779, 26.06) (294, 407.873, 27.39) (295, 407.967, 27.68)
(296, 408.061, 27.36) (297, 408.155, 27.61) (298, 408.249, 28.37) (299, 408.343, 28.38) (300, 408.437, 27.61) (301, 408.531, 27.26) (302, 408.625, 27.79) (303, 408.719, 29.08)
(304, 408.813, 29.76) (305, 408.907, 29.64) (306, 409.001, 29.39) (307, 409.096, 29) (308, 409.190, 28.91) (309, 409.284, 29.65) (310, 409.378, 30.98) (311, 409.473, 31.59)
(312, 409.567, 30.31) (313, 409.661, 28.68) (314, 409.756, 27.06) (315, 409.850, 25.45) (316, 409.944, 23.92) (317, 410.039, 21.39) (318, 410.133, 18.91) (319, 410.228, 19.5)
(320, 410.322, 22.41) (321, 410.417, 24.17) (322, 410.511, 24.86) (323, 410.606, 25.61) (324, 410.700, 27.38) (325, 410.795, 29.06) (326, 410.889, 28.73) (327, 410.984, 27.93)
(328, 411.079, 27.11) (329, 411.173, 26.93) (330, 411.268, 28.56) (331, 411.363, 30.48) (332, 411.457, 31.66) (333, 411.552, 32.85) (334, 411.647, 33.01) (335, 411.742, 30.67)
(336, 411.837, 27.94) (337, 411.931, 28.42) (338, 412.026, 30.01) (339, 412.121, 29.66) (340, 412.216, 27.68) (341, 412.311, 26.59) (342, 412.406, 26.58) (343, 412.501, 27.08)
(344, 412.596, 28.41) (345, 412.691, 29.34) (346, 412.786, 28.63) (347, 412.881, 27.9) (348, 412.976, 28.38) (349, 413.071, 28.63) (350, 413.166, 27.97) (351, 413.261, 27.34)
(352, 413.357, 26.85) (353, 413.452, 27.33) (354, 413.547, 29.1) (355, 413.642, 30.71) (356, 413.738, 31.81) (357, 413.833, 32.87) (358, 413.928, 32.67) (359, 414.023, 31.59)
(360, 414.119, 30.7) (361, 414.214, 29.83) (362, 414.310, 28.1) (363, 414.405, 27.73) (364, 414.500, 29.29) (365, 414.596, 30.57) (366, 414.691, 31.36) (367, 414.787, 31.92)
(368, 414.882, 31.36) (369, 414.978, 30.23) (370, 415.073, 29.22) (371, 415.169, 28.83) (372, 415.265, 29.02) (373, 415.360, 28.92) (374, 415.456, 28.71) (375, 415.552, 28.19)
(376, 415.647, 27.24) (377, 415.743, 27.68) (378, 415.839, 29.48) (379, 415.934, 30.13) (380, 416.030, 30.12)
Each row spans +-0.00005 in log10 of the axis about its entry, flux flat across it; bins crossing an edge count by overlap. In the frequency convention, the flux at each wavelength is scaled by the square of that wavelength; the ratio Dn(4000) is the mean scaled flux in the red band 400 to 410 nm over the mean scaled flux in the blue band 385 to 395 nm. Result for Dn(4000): 1.56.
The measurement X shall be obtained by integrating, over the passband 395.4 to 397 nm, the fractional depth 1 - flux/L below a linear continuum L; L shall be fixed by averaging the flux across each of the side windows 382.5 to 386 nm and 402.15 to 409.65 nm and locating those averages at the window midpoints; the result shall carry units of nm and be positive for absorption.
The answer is 0.51 nm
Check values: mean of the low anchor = 18.7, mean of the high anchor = 28.7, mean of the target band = 16.4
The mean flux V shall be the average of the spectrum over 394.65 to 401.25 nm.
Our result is 22.7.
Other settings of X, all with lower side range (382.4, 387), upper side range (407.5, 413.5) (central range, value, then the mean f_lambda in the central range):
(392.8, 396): 0.848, 16.7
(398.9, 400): -0.135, 27.2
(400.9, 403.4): -0.455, 29.6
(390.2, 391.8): -0.134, 23.3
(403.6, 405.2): -0.222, 29.4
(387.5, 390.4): -0.027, 21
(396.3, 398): 0.682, 14.1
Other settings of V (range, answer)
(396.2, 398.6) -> 16.8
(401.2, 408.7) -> 28.5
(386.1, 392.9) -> 21.2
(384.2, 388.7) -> 22.1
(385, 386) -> 23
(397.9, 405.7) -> 28.4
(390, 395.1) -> 18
